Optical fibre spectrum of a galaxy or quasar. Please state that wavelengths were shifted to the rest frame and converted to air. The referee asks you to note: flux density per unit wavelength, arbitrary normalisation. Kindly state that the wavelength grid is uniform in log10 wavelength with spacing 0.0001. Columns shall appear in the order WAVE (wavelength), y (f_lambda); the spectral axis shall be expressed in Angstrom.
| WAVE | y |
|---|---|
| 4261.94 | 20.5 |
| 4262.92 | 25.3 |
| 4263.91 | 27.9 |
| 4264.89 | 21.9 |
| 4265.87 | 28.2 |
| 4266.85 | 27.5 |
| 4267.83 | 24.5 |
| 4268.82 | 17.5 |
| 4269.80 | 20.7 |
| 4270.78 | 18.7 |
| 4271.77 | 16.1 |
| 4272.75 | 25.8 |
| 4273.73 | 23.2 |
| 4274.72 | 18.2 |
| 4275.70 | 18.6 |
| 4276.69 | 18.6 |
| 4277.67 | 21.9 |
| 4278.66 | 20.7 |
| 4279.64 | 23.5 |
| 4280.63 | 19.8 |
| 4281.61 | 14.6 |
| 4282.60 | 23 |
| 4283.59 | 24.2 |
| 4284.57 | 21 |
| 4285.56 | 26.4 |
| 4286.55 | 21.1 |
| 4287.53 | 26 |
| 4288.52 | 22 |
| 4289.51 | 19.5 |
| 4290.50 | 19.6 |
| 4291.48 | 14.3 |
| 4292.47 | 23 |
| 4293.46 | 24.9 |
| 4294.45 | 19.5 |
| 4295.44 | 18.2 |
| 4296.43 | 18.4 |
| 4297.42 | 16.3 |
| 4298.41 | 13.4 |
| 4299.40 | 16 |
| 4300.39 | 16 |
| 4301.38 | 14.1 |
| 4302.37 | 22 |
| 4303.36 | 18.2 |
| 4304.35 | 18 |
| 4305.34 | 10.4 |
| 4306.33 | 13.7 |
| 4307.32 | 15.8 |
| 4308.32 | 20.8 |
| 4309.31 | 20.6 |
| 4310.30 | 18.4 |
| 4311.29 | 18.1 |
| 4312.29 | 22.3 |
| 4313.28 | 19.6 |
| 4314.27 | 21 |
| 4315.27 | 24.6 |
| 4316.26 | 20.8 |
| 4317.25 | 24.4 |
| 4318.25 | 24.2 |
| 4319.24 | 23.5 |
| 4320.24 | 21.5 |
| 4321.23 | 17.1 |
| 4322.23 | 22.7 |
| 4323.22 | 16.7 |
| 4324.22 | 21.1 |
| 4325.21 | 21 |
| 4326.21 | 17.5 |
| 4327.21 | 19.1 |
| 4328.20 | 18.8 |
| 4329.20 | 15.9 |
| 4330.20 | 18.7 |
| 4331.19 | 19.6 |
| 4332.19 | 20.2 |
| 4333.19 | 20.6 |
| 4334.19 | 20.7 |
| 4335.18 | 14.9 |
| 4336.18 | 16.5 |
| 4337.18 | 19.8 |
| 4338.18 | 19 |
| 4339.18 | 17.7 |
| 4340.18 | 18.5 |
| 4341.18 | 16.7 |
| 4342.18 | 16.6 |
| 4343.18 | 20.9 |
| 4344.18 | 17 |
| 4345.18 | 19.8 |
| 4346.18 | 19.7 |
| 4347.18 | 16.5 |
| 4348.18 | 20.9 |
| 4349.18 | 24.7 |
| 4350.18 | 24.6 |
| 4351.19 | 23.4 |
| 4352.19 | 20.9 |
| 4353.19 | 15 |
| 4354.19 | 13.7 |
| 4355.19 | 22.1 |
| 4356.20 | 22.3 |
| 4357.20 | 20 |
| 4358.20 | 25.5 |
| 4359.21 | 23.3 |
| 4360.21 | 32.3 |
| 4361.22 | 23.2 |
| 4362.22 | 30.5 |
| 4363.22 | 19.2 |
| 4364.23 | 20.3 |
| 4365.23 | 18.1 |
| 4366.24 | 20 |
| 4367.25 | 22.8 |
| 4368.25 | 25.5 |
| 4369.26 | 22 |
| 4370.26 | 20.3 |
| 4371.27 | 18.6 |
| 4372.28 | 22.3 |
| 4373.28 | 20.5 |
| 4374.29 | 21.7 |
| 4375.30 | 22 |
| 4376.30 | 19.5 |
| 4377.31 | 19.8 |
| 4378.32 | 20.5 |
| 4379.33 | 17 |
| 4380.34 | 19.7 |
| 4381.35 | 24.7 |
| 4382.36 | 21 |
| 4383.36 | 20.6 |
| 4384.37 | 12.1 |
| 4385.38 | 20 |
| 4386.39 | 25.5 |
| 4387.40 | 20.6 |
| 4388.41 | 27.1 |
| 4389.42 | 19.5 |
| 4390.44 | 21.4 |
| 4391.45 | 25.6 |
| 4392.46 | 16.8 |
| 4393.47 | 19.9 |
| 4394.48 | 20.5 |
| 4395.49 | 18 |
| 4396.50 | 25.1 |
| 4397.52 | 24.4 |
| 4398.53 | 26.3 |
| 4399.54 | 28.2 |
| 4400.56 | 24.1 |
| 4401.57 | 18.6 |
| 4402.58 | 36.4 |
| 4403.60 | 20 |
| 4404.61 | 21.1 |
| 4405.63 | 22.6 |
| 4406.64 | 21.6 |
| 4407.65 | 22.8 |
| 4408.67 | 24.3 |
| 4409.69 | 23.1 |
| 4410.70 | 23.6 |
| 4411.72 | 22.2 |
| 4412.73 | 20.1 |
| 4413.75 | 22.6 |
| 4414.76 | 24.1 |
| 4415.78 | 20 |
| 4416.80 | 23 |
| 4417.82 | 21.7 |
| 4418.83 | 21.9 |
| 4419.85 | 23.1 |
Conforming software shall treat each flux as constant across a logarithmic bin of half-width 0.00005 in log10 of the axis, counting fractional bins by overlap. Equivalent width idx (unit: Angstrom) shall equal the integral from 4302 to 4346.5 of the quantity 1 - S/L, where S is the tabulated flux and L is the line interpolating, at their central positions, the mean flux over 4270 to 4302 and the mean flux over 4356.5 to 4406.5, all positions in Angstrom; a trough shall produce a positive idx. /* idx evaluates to 3.40 Angstrom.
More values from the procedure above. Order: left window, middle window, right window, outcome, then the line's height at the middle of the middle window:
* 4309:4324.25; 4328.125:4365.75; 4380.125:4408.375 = 2.3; 21.5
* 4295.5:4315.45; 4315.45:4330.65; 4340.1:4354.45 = -1.5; 18.5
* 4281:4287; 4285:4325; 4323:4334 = 1.6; 20.5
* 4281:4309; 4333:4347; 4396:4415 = 1.7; 20.9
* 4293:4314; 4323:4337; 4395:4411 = 0.5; 19.4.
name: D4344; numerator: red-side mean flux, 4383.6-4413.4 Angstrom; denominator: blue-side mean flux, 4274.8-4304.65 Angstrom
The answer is 1.14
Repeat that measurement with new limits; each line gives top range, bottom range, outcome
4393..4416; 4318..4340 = 1.19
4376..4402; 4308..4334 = 1.05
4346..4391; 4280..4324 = 1.09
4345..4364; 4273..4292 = 1.05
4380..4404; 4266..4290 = 1.04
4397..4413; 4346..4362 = 1.08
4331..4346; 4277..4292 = 0.88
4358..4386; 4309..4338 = 1.08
